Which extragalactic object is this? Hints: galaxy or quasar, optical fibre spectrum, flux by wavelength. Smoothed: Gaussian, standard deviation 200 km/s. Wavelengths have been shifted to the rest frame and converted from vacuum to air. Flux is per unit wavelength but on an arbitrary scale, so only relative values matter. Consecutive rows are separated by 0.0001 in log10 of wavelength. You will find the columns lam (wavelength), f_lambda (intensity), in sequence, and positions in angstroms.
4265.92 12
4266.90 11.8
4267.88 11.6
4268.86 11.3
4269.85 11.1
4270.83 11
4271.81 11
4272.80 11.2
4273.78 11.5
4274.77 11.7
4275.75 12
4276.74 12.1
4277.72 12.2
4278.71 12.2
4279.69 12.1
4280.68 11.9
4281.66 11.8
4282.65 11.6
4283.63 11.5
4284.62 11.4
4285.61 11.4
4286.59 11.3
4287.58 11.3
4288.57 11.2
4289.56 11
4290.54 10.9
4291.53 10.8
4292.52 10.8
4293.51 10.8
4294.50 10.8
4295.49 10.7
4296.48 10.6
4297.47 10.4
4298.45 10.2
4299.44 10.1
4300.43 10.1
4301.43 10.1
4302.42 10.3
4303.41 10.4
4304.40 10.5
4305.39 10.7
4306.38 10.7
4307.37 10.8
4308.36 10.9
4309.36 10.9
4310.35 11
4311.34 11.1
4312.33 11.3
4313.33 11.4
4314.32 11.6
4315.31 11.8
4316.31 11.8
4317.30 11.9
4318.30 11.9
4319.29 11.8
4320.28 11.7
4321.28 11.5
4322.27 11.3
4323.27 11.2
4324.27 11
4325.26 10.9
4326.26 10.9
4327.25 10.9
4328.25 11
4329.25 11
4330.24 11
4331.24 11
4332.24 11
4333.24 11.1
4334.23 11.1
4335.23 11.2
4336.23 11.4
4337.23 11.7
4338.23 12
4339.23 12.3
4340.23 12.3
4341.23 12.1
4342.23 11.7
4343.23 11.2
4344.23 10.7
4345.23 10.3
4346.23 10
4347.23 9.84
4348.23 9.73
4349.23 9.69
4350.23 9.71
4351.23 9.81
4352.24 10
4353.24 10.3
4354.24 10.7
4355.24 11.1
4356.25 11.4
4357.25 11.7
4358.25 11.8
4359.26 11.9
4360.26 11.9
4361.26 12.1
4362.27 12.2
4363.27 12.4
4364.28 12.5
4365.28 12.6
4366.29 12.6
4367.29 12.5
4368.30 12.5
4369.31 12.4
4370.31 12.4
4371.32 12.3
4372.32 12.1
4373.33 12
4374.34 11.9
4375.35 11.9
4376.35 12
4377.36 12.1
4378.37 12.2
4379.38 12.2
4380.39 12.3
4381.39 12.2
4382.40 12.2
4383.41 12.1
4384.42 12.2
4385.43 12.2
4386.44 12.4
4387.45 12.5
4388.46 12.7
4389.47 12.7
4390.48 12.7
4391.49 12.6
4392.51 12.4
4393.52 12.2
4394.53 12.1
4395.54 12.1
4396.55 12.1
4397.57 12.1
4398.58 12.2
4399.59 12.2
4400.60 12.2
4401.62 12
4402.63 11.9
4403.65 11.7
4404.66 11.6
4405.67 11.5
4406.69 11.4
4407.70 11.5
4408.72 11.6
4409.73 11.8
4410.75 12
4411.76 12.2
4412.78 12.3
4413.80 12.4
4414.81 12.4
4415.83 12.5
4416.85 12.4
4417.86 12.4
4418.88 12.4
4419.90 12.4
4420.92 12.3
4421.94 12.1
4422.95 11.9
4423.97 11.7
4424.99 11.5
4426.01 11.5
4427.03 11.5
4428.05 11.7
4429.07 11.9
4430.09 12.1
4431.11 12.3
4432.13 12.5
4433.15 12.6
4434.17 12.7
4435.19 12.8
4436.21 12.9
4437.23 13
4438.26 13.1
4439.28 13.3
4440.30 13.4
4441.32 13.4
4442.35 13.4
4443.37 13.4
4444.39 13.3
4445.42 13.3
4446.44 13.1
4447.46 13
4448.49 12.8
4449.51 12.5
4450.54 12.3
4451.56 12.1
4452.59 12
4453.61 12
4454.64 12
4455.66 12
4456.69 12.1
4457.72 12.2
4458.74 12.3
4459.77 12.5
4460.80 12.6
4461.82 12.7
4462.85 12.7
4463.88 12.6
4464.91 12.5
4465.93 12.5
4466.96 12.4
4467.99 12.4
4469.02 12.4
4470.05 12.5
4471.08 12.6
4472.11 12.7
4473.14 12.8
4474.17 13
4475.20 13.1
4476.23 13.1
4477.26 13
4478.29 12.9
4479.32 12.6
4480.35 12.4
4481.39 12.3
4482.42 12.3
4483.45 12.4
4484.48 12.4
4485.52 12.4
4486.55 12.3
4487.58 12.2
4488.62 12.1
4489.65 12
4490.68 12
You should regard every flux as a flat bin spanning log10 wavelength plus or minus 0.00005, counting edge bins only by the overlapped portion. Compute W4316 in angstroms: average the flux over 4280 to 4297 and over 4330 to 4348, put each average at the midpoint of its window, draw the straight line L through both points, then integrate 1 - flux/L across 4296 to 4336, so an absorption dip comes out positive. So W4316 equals 0.6 angstroms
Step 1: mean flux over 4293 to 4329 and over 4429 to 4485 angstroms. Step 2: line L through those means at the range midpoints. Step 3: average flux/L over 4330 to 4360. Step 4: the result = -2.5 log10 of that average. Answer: 0.04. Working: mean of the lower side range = 11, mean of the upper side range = 12.6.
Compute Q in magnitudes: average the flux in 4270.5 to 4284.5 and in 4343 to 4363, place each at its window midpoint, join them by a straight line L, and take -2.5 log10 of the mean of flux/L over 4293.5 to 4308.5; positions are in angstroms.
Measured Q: 0.093 mag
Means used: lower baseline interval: 11.7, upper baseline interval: 10.8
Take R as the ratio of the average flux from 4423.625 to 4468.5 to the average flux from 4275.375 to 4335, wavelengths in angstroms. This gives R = 1.12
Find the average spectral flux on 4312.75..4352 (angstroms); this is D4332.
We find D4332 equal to 11.1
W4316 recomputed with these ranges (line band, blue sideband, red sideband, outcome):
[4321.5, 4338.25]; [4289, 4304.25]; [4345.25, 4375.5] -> -0.20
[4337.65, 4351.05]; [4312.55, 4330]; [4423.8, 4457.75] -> 0.84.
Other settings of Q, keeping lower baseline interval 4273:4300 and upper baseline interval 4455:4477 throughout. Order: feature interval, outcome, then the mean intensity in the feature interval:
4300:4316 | 0.06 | 10.9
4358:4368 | -0.04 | 12.3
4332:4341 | 0.00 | 11.6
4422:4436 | 0.02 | 12.1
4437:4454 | -0.04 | 12.9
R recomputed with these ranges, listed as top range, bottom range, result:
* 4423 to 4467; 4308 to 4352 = 1.13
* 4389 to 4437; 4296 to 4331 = 1.10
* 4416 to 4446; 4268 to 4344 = 1.12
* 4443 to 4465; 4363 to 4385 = 1.02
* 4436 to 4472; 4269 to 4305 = 1.14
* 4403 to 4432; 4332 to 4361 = 1.08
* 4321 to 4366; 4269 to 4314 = 1.01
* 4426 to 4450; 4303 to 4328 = 1.14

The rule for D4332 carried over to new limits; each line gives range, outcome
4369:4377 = 12.1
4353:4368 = 11.9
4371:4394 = 12.3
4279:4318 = 11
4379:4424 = 12.2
